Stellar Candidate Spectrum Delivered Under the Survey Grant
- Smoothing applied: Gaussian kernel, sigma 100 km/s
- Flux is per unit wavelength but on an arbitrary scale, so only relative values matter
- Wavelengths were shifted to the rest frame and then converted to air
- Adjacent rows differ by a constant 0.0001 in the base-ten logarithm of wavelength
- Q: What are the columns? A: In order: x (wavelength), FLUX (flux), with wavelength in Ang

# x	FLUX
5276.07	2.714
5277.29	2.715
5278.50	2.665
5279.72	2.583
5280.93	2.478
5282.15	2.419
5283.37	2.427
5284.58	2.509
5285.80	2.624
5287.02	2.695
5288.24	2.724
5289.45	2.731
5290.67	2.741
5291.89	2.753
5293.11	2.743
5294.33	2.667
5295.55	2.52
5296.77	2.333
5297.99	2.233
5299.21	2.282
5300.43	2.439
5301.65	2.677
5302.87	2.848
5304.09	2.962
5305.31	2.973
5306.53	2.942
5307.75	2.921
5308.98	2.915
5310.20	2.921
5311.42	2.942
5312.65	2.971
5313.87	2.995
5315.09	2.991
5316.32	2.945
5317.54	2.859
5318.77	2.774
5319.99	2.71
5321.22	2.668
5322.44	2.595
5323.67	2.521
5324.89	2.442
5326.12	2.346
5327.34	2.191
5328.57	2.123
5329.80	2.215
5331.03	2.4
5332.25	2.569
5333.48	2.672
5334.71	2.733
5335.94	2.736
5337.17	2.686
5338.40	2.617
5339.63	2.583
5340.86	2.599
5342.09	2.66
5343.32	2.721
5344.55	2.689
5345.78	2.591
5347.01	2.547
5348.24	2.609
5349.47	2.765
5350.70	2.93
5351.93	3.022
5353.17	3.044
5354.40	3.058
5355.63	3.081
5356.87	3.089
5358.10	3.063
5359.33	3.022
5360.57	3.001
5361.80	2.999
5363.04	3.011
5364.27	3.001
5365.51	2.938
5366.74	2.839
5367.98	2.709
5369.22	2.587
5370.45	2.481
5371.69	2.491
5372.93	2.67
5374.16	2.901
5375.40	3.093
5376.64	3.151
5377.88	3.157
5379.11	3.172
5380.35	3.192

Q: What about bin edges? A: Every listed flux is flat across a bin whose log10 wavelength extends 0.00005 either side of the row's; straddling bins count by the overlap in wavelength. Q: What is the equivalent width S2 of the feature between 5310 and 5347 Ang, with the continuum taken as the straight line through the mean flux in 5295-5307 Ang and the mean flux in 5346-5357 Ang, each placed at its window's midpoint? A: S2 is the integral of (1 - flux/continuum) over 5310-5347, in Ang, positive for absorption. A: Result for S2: 1.57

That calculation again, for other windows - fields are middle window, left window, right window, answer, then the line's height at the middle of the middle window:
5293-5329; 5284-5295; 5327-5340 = -1.2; 2.6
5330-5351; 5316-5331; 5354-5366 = 0.9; 2.76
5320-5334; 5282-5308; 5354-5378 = 1.6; 2.76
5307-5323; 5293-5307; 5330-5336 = -1.6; 2.61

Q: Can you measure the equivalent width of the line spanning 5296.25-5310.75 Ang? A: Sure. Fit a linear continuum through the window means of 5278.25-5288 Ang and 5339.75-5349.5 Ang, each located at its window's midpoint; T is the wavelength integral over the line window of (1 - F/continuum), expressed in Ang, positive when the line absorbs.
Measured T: -0.7 Ang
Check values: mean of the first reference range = 2.55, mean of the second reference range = 2.64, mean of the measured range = 2.71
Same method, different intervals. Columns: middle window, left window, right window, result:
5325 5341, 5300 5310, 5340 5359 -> 1.94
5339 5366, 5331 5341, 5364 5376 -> -1.66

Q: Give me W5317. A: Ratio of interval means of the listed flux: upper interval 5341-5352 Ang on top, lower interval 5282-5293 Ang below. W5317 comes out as 1.0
